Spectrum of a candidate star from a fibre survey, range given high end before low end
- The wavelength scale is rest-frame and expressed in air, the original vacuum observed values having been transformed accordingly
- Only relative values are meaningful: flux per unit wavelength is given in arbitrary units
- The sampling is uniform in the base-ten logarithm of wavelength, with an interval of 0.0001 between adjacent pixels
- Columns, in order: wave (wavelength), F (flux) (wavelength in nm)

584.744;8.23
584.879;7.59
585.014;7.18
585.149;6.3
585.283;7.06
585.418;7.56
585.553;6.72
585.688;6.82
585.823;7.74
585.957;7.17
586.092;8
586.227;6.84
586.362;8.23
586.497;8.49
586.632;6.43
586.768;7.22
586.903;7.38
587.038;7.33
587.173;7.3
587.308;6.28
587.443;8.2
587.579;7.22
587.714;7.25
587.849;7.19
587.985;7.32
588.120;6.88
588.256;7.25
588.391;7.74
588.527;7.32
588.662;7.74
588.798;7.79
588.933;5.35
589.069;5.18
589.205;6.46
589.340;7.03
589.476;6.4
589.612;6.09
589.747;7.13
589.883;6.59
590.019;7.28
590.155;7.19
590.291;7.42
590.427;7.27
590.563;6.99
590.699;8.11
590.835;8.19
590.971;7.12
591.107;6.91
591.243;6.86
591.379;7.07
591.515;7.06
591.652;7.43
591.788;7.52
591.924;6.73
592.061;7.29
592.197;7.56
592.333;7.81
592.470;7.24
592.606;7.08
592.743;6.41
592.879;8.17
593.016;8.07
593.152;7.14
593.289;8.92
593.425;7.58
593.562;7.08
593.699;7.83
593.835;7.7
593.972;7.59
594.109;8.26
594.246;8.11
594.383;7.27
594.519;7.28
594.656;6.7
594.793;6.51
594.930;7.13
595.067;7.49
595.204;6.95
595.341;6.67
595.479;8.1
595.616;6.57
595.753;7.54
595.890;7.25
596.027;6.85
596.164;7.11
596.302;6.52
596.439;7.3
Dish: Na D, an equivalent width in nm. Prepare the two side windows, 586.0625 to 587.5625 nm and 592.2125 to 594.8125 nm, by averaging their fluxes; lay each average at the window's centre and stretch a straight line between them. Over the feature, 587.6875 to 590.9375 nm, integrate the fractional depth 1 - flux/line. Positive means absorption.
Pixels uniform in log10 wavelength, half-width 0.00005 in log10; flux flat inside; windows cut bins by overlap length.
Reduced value 0.177 nm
